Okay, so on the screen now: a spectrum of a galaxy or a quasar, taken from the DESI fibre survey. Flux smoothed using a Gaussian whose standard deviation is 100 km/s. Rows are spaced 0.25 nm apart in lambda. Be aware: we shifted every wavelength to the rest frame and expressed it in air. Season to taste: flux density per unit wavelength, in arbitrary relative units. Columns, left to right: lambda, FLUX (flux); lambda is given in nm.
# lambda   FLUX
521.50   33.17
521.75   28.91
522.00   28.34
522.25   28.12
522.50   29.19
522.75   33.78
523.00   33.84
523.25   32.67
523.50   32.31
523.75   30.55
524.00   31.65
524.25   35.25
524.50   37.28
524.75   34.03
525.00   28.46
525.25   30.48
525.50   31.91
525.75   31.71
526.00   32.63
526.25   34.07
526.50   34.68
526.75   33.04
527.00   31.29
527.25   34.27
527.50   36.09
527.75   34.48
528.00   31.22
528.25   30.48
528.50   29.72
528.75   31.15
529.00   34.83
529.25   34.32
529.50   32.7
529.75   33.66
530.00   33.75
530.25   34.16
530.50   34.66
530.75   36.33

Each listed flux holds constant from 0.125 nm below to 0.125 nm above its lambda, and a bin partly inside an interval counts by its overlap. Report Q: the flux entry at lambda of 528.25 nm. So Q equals 30.48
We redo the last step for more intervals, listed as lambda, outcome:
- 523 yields 33.84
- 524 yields 31.65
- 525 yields 28.46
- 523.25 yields 32.67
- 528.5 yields 29.72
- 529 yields 34.83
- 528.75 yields 31.15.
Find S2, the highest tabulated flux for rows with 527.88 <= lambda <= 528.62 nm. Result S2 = 31.22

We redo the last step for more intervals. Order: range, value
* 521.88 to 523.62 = 33.84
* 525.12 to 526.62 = 34.68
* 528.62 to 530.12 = 34.83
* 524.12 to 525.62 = 37.28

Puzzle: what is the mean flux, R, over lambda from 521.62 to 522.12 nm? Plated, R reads 28.7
